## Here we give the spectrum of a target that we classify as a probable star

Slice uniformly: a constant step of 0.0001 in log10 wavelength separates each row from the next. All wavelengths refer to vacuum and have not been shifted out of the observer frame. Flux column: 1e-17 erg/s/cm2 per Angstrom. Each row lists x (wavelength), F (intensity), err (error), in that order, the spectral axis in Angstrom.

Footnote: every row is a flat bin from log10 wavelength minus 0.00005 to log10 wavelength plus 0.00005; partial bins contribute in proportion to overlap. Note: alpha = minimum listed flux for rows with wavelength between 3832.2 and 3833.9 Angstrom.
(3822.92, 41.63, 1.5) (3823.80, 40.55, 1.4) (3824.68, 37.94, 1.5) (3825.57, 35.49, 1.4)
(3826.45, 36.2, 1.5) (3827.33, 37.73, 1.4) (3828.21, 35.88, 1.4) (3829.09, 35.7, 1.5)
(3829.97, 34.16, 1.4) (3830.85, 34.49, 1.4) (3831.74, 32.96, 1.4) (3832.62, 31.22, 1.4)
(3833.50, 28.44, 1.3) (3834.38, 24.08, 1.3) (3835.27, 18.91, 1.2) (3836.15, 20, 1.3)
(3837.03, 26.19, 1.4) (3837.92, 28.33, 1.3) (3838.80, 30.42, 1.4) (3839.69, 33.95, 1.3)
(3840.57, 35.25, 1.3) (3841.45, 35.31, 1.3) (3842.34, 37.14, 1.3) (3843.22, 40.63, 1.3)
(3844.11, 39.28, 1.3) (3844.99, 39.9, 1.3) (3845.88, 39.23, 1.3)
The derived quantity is 28.44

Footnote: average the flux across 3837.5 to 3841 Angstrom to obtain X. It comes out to 32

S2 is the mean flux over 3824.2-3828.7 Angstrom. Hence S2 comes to 36.6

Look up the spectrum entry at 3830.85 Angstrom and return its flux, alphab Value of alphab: 34.49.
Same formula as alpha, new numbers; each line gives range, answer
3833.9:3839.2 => 18.91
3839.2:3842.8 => 33.95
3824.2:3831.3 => 34.16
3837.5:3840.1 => 28.33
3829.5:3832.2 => 32.96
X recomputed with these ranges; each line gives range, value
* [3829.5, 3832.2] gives 33.8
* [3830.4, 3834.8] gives 30.3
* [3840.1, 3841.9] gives 35.3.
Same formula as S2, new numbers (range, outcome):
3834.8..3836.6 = 19.5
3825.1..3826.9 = 35.7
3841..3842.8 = 36.4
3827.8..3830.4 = 35.3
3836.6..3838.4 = 27.3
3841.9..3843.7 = 38.9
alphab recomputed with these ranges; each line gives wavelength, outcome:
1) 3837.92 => 28.33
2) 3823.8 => 40.55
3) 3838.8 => 30.42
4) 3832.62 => 31.22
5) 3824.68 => 37.94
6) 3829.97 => 34.16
